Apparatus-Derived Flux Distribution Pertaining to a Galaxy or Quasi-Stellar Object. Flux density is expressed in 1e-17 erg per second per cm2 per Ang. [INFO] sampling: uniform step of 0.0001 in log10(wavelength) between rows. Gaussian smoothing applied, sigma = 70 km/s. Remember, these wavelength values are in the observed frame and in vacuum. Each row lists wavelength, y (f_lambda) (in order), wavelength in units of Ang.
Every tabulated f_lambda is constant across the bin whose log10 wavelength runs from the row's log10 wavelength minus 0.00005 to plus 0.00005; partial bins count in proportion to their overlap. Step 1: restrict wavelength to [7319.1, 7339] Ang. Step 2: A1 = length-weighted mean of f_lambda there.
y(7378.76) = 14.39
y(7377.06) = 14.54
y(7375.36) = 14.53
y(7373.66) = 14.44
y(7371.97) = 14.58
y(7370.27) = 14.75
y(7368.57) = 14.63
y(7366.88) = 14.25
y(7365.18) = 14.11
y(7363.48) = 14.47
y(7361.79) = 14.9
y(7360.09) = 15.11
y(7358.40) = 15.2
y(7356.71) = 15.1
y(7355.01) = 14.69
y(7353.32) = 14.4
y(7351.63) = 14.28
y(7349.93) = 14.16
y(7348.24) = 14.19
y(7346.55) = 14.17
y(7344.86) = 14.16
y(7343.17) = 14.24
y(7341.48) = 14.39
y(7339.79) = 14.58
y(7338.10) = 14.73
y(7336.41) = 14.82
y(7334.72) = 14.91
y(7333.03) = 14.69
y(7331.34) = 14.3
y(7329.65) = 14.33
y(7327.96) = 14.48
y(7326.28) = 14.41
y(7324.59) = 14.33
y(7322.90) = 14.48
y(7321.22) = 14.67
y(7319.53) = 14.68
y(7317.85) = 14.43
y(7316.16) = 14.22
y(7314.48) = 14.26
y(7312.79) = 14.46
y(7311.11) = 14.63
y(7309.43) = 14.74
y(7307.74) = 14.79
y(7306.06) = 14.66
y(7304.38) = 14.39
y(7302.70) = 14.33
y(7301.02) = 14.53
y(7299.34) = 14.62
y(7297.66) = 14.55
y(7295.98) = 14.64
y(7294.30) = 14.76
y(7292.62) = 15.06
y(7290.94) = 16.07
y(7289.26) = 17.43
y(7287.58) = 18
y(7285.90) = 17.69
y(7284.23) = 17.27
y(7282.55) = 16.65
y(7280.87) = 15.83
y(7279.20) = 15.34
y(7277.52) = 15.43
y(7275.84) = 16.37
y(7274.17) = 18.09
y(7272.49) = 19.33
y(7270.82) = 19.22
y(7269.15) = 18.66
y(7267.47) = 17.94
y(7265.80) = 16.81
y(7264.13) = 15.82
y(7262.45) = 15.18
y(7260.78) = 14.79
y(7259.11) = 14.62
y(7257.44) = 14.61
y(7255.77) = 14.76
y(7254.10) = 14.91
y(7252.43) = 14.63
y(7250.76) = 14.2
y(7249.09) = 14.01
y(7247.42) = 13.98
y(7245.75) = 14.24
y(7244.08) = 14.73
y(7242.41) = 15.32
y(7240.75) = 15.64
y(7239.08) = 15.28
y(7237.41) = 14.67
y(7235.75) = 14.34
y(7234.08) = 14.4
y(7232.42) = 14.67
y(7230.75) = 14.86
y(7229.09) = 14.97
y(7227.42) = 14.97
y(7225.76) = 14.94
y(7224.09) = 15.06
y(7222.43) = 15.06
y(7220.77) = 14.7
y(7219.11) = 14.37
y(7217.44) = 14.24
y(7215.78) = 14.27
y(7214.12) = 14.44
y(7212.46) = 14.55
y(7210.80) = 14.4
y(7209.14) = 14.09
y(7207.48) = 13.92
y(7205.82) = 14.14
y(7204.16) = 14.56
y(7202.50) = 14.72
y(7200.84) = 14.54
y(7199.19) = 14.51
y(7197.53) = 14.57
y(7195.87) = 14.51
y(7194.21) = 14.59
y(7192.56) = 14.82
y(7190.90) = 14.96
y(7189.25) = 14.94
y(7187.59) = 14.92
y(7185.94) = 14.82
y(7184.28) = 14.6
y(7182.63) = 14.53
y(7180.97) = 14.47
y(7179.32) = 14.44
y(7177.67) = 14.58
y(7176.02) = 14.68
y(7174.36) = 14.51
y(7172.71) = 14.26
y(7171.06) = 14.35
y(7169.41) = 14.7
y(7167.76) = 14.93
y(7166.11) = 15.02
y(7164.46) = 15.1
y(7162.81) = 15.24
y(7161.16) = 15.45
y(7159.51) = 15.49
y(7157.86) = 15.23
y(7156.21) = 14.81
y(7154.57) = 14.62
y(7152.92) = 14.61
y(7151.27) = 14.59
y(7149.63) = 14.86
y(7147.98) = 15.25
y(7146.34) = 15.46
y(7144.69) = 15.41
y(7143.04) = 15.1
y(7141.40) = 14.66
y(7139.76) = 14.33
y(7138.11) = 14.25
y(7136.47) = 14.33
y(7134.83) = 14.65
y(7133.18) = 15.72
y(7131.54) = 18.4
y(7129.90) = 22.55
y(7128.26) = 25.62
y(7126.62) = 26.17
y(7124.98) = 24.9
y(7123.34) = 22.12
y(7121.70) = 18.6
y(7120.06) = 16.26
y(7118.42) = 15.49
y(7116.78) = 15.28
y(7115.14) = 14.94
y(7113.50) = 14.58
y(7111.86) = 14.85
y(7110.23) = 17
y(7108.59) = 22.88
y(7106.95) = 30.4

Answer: 14.6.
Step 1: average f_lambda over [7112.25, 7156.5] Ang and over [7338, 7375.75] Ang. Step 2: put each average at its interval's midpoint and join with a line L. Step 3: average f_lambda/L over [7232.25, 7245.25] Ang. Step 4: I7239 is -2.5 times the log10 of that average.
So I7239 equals 0.07 mag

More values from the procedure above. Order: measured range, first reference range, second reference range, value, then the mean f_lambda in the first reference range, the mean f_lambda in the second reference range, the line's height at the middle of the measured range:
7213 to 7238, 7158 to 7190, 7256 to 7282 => 0.08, 14.8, 16.5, 15.7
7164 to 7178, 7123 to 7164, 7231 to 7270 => 0.12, 16.9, 15.1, 16.4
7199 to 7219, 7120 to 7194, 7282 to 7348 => 0.10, 16.1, 14.9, 15.7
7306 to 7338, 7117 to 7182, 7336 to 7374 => 0.02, 16.3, 14.5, 14.8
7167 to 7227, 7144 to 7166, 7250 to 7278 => 0.07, 15.1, 16.2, 15.5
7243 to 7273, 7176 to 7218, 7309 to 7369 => -0.08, 14.5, 14.5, 14.5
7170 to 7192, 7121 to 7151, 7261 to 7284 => 0.20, 17.8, 16.9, 17.5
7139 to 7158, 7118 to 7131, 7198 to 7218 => 0.29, 21.6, 14.4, 19.5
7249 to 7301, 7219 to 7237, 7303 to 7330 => -0.10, 14.8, 14.5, 14.6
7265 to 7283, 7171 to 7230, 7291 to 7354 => -0.19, 14.6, 14.5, 14.5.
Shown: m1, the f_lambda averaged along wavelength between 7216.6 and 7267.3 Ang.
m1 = 14.9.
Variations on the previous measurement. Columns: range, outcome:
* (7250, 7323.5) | 15.6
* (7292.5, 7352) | 14.5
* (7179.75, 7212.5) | 14.6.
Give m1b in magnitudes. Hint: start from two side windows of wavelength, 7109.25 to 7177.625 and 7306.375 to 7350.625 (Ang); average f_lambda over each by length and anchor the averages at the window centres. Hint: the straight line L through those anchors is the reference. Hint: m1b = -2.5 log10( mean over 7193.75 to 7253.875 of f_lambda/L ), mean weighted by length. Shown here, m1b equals 0.07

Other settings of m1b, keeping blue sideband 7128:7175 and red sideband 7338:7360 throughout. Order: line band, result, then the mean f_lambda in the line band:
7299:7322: 0.01 mag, 14.5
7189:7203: 0.04 mag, 14.7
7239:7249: 0.02 mag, 14.8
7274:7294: -0.12 mag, 16.5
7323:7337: 0.01 mag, 14.5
